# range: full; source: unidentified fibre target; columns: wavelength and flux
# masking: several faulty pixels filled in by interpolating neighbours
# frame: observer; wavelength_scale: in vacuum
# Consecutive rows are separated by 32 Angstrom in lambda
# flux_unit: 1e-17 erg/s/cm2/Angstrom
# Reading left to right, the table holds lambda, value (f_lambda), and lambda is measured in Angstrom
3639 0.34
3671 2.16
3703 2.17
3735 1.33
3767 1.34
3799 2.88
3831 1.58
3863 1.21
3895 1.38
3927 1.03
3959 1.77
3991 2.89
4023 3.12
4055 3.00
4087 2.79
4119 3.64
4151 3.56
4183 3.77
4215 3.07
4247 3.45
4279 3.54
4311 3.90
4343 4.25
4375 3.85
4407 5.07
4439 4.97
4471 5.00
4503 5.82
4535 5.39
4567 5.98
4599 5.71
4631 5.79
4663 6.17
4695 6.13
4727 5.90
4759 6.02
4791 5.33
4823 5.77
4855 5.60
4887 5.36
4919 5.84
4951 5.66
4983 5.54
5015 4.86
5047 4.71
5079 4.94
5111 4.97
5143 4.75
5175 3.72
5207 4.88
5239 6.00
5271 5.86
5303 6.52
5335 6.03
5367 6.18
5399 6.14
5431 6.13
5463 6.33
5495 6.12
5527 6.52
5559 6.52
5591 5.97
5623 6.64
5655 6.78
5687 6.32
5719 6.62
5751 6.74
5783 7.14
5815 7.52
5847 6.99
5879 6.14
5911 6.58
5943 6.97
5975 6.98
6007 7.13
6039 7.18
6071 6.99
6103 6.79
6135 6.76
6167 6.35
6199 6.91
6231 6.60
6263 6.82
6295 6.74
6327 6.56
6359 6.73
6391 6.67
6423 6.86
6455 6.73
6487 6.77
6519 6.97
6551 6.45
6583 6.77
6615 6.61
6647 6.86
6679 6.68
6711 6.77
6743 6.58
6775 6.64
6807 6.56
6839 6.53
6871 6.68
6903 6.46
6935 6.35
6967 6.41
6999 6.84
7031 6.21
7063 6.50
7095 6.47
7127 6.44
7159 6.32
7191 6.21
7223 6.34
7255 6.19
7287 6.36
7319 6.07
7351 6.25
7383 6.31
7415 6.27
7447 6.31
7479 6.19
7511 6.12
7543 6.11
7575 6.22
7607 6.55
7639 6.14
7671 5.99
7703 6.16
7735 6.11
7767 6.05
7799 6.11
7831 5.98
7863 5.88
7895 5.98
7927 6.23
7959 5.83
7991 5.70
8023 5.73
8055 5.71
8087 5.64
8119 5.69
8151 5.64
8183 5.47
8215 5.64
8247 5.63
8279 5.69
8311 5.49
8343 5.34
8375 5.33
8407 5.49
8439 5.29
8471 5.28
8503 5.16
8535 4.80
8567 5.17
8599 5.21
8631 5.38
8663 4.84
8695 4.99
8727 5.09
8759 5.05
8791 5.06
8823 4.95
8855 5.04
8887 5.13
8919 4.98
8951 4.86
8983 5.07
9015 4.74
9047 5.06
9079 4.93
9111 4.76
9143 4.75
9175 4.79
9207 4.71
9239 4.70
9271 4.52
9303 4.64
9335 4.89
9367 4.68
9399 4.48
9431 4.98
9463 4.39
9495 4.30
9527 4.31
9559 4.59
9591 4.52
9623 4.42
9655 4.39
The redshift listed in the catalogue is 0.000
